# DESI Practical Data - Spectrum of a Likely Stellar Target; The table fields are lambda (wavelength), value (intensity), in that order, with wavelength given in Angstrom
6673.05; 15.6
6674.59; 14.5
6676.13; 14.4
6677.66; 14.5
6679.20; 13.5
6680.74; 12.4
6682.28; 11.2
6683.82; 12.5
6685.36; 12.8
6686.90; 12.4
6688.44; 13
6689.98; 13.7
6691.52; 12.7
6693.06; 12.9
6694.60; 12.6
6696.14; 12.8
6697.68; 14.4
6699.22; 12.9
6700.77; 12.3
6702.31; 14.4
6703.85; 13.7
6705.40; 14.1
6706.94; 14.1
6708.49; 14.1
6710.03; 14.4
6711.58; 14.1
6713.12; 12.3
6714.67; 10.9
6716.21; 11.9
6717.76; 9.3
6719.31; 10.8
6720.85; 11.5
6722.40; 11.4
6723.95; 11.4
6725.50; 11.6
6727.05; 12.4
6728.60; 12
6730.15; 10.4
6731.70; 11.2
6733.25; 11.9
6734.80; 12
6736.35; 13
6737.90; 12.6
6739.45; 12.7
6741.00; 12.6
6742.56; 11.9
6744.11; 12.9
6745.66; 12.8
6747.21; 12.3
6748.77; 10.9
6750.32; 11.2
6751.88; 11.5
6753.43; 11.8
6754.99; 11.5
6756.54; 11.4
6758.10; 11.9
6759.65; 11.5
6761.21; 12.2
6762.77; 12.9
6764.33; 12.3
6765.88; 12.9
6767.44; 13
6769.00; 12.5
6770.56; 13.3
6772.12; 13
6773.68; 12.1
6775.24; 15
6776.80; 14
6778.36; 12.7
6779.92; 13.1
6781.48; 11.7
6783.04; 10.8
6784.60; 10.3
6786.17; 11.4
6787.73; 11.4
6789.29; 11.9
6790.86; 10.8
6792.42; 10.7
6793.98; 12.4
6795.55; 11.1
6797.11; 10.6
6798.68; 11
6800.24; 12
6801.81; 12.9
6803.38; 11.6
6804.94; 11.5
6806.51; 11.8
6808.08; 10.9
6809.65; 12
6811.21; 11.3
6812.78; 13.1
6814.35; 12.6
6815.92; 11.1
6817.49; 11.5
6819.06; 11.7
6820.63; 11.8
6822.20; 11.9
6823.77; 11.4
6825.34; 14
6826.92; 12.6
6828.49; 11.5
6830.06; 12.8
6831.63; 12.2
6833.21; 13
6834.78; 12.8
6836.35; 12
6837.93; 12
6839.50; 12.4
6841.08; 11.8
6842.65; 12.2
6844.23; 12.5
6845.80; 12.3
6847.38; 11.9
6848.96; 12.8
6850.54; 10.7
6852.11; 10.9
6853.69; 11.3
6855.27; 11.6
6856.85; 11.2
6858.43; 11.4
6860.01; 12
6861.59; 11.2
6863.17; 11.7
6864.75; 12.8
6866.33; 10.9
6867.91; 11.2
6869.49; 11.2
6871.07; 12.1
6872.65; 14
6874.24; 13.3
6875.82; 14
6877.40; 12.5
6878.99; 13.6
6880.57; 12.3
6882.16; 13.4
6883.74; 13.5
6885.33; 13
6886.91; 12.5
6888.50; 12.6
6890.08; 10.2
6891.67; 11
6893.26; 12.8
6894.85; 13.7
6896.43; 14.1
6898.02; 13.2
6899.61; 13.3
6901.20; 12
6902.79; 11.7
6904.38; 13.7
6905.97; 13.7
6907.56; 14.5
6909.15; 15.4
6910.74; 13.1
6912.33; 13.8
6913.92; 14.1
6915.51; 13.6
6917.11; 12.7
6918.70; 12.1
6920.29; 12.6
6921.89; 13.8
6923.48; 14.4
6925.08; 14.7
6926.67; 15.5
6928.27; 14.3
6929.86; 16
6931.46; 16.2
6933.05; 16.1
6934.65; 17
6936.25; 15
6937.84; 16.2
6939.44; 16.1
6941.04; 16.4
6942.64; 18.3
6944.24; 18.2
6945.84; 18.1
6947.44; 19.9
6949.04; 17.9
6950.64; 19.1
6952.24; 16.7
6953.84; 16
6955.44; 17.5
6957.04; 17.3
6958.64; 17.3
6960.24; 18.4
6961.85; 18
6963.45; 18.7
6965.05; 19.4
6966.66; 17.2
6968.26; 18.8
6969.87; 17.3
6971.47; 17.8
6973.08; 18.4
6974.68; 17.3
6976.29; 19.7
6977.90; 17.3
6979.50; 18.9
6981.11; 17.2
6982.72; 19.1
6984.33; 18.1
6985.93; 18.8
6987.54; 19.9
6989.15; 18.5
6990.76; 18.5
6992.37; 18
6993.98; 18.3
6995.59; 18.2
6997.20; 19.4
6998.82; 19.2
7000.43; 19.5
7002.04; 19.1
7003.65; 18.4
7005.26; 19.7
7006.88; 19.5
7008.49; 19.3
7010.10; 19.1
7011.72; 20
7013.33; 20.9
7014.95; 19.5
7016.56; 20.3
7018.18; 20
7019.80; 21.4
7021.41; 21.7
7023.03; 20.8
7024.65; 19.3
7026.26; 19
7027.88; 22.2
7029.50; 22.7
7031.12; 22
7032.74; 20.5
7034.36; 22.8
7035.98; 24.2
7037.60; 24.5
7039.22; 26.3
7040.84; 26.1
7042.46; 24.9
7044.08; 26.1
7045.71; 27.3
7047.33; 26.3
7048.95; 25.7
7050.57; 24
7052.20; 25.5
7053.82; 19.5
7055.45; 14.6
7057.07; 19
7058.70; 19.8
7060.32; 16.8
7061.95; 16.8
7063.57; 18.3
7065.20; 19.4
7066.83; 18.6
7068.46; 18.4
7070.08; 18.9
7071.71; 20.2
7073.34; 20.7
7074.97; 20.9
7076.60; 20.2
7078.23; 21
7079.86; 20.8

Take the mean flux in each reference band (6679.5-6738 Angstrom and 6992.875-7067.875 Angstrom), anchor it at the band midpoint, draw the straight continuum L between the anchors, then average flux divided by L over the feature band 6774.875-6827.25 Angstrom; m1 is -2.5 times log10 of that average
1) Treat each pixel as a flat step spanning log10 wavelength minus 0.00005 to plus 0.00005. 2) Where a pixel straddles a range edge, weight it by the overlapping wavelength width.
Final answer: 0.25 mag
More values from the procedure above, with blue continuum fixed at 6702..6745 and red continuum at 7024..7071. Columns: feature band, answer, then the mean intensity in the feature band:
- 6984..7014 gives 0.067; 19.1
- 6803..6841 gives 0.249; 12.1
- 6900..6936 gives 0.260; 14.1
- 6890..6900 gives 0.331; 12.8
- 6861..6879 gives 0.321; 12.3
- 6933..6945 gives 0.116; 16.7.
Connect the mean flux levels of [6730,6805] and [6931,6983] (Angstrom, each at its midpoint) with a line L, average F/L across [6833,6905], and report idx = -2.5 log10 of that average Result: 0.22 mag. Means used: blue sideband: 12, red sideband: 17.7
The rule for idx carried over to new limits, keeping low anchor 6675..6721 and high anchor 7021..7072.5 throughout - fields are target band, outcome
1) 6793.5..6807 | 0.310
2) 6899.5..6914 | 0.319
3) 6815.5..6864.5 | 0.347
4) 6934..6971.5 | 0.099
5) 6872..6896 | 0.340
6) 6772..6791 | 0.225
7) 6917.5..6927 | 0.326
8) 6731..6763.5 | 0.175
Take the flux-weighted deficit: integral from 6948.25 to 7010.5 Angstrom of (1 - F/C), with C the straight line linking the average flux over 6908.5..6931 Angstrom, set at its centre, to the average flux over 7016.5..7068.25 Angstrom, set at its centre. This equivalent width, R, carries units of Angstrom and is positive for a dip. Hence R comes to -2.2 Angstrom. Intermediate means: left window 14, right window 21.7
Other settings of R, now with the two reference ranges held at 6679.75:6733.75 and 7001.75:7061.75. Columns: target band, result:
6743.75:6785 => 5.3 Angstrom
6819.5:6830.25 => 2.4 Angstrom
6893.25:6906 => 3.4 Angstrom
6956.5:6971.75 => 1.3 Angstrom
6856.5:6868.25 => 3.7 Angstrom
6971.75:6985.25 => 1.2 Angstrom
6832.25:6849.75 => 4.2 Angstrom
